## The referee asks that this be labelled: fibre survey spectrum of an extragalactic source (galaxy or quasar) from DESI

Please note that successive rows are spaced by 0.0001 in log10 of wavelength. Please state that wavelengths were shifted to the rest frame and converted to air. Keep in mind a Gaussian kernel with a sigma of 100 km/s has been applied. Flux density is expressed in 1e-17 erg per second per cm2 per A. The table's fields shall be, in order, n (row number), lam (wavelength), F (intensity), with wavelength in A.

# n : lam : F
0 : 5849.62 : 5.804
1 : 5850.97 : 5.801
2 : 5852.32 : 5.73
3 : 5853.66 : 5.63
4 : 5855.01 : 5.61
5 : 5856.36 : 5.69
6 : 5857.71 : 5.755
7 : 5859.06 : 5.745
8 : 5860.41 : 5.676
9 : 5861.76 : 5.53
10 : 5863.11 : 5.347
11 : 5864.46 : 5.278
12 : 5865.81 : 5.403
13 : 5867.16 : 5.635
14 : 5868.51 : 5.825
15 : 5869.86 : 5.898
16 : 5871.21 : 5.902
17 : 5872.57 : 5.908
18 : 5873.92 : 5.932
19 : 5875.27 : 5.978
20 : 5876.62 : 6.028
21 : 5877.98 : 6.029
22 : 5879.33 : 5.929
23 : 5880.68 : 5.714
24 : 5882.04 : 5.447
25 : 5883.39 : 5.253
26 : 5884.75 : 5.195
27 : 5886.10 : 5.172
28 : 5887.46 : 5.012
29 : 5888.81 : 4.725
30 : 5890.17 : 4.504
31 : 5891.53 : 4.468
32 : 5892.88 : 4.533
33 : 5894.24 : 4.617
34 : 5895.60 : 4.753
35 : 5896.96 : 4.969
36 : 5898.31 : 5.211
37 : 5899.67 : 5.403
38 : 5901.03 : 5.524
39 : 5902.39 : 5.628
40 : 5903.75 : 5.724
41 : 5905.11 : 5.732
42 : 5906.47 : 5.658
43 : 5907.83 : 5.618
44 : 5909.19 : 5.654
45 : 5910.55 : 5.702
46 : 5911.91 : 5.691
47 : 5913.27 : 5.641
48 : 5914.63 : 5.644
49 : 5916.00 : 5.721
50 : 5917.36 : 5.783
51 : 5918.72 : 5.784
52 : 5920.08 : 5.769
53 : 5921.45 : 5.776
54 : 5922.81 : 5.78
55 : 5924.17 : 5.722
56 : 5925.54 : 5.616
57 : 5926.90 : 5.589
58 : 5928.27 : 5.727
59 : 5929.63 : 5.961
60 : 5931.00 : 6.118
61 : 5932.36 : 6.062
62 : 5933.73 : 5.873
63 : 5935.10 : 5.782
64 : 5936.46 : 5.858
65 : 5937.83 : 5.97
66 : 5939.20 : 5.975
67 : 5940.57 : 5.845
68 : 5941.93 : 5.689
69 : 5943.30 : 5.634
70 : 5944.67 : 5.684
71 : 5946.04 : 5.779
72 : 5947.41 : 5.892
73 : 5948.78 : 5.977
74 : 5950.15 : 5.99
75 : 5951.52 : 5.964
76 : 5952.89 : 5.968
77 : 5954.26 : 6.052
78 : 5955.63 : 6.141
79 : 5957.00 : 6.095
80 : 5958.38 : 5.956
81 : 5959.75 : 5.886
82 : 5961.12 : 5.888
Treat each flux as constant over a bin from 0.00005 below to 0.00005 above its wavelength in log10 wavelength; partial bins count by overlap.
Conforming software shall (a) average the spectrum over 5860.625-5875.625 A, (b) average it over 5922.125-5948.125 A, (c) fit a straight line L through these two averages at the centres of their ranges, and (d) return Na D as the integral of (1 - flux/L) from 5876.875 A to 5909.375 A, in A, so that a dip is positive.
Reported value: 2.6 A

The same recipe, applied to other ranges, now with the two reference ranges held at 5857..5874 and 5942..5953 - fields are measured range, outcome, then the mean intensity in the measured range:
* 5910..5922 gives 0.1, 5.72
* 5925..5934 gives -0.1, 5.85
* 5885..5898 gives 2.2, 4.78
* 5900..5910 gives 0.2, 5.64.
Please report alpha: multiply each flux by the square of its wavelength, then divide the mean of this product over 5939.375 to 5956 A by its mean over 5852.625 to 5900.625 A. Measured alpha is 1.11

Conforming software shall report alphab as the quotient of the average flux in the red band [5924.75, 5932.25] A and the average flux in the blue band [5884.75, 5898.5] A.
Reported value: 1.21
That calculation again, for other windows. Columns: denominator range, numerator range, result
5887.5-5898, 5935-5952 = 1.25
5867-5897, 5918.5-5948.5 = 1.08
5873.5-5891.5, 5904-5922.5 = 1.05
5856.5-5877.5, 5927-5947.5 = 1.02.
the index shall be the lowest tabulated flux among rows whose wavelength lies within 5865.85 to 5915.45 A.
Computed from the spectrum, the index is 4.468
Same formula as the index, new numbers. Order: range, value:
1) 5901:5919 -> 5.524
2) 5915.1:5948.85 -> 5.589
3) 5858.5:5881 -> 5.278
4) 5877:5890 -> 4.725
